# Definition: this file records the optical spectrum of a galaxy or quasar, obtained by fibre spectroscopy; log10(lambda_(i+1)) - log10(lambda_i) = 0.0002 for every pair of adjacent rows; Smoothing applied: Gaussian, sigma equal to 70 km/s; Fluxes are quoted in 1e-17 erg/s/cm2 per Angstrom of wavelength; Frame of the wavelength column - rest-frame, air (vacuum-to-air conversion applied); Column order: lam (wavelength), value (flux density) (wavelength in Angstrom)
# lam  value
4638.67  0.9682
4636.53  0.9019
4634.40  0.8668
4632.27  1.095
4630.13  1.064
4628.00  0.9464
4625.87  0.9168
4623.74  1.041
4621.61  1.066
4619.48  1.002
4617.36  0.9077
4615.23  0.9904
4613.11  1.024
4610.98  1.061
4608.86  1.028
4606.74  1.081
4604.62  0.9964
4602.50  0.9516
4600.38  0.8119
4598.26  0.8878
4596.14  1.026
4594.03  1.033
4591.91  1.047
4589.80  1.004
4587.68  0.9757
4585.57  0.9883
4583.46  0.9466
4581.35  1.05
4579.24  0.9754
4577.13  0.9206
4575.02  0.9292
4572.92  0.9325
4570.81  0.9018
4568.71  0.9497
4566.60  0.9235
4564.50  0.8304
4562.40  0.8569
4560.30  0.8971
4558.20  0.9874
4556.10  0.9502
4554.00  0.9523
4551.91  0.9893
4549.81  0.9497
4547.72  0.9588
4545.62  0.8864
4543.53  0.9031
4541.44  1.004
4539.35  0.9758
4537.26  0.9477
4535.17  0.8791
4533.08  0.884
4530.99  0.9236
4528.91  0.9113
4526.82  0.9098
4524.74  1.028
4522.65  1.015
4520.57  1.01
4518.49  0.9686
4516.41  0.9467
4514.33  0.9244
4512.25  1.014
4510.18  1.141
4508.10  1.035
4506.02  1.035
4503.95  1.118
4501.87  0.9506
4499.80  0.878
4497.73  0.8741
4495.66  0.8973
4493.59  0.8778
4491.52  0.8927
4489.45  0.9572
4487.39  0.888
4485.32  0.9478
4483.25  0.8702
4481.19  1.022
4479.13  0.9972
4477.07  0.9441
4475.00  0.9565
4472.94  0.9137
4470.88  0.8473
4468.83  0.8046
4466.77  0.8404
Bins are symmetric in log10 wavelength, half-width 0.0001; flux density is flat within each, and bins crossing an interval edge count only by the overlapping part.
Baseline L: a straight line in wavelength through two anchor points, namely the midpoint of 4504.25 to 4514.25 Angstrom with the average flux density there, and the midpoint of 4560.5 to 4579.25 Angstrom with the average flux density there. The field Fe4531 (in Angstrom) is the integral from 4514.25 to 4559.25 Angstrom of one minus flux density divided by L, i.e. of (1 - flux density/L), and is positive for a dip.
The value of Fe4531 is 1.5 Angstrom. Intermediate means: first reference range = 1.05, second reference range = 0.909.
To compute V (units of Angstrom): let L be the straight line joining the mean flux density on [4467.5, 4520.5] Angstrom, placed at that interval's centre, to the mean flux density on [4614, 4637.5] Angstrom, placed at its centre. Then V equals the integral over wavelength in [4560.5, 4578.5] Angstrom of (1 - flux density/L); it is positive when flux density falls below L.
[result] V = 1.15 Angstrom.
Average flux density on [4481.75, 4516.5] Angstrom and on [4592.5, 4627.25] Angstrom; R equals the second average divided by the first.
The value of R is 1.0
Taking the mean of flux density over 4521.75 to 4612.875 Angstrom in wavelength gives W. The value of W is 0.955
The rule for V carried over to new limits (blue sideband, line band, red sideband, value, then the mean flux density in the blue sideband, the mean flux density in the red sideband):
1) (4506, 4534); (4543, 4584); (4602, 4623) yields 2.5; 0.98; 1.01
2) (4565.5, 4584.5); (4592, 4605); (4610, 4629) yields 0.2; 0.947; 0.995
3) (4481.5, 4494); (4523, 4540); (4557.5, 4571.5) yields -0.5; 0.914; 0.905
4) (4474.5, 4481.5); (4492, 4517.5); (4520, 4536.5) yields -0.4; 0.977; 0.943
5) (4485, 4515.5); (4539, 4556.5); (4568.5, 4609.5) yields 0.3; 0.962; 0.972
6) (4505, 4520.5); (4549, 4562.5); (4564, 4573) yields -0.2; 1.01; 0.909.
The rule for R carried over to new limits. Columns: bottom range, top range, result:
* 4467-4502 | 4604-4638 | 1.10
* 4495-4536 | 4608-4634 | 1.04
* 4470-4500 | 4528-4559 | 1.02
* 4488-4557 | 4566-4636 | 1.02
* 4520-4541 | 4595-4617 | 1.04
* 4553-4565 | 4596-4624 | 1.08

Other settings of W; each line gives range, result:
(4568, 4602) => 0.961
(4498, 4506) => 0.979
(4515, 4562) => 0.947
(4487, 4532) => 0.965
